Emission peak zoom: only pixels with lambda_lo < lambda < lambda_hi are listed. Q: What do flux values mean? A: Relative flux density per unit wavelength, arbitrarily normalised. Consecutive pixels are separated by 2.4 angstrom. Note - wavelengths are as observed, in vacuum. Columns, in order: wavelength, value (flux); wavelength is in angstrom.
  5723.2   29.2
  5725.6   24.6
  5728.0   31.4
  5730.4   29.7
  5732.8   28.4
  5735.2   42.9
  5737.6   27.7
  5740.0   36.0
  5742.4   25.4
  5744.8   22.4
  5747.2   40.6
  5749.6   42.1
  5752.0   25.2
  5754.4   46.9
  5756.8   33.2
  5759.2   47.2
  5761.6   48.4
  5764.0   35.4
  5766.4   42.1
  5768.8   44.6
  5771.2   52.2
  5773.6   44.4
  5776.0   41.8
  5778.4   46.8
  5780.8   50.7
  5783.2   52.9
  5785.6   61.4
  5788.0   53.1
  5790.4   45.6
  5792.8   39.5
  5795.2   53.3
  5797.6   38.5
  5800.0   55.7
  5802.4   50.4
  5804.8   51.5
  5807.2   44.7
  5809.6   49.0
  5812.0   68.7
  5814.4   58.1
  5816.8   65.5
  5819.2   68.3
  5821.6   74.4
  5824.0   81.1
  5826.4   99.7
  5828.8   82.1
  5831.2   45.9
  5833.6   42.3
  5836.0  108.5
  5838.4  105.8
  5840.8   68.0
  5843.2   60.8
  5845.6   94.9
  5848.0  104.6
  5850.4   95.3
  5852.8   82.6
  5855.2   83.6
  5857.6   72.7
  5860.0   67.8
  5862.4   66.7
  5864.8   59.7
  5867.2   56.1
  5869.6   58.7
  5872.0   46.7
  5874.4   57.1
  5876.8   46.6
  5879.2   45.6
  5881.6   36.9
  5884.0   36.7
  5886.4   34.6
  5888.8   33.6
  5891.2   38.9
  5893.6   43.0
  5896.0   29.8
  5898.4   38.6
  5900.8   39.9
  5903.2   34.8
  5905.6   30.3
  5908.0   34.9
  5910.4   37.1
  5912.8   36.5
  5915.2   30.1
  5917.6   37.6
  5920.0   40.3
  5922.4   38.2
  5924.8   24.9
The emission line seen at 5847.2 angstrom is C IV 1549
